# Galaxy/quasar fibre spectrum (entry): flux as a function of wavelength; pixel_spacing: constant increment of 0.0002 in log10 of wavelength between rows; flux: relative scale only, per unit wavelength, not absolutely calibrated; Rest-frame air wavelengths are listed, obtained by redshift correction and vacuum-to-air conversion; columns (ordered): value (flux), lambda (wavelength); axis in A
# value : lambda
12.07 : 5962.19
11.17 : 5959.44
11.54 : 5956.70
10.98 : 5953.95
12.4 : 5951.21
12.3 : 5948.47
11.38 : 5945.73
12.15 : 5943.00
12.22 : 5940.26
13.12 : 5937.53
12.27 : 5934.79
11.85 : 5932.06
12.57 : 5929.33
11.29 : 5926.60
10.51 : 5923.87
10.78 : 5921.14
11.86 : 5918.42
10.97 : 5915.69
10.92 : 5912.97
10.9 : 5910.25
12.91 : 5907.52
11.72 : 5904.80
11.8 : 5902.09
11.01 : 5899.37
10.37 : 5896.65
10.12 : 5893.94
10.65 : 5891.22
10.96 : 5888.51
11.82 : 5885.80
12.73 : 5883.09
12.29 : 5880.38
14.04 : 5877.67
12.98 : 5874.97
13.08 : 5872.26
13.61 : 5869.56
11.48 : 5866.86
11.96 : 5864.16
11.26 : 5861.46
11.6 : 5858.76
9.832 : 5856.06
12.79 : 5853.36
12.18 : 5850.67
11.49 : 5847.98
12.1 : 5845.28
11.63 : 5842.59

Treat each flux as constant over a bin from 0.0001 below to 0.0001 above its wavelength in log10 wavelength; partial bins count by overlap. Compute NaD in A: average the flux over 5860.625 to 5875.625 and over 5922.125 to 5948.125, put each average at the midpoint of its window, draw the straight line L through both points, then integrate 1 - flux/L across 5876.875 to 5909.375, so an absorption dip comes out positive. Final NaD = 1.5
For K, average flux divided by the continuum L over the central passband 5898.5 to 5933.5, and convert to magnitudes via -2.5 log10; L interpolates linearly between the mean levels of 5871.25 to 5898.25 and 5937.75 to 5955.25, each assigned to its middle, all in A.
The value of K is 0.04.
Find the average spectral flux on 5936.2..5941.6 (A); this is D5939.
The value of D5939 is 12.7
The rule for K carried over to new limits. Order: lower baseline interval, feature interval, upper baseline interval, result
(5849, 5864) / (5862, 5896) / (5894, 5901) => -0.10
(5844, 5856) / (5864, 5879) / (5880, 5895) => -0.12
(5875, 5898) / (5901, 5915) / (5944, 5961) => 0.01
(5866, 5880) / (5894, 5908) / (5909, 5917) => 0.02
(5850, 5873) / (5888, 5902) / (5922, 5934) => 0.10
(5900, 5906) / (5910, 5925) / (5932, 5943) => 0.09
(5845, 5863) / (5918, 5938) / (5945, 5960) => -0.01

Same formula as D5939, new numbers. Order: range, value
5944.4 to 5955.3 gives 11.8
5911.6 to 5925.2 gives 11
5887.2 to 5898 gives 10.5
